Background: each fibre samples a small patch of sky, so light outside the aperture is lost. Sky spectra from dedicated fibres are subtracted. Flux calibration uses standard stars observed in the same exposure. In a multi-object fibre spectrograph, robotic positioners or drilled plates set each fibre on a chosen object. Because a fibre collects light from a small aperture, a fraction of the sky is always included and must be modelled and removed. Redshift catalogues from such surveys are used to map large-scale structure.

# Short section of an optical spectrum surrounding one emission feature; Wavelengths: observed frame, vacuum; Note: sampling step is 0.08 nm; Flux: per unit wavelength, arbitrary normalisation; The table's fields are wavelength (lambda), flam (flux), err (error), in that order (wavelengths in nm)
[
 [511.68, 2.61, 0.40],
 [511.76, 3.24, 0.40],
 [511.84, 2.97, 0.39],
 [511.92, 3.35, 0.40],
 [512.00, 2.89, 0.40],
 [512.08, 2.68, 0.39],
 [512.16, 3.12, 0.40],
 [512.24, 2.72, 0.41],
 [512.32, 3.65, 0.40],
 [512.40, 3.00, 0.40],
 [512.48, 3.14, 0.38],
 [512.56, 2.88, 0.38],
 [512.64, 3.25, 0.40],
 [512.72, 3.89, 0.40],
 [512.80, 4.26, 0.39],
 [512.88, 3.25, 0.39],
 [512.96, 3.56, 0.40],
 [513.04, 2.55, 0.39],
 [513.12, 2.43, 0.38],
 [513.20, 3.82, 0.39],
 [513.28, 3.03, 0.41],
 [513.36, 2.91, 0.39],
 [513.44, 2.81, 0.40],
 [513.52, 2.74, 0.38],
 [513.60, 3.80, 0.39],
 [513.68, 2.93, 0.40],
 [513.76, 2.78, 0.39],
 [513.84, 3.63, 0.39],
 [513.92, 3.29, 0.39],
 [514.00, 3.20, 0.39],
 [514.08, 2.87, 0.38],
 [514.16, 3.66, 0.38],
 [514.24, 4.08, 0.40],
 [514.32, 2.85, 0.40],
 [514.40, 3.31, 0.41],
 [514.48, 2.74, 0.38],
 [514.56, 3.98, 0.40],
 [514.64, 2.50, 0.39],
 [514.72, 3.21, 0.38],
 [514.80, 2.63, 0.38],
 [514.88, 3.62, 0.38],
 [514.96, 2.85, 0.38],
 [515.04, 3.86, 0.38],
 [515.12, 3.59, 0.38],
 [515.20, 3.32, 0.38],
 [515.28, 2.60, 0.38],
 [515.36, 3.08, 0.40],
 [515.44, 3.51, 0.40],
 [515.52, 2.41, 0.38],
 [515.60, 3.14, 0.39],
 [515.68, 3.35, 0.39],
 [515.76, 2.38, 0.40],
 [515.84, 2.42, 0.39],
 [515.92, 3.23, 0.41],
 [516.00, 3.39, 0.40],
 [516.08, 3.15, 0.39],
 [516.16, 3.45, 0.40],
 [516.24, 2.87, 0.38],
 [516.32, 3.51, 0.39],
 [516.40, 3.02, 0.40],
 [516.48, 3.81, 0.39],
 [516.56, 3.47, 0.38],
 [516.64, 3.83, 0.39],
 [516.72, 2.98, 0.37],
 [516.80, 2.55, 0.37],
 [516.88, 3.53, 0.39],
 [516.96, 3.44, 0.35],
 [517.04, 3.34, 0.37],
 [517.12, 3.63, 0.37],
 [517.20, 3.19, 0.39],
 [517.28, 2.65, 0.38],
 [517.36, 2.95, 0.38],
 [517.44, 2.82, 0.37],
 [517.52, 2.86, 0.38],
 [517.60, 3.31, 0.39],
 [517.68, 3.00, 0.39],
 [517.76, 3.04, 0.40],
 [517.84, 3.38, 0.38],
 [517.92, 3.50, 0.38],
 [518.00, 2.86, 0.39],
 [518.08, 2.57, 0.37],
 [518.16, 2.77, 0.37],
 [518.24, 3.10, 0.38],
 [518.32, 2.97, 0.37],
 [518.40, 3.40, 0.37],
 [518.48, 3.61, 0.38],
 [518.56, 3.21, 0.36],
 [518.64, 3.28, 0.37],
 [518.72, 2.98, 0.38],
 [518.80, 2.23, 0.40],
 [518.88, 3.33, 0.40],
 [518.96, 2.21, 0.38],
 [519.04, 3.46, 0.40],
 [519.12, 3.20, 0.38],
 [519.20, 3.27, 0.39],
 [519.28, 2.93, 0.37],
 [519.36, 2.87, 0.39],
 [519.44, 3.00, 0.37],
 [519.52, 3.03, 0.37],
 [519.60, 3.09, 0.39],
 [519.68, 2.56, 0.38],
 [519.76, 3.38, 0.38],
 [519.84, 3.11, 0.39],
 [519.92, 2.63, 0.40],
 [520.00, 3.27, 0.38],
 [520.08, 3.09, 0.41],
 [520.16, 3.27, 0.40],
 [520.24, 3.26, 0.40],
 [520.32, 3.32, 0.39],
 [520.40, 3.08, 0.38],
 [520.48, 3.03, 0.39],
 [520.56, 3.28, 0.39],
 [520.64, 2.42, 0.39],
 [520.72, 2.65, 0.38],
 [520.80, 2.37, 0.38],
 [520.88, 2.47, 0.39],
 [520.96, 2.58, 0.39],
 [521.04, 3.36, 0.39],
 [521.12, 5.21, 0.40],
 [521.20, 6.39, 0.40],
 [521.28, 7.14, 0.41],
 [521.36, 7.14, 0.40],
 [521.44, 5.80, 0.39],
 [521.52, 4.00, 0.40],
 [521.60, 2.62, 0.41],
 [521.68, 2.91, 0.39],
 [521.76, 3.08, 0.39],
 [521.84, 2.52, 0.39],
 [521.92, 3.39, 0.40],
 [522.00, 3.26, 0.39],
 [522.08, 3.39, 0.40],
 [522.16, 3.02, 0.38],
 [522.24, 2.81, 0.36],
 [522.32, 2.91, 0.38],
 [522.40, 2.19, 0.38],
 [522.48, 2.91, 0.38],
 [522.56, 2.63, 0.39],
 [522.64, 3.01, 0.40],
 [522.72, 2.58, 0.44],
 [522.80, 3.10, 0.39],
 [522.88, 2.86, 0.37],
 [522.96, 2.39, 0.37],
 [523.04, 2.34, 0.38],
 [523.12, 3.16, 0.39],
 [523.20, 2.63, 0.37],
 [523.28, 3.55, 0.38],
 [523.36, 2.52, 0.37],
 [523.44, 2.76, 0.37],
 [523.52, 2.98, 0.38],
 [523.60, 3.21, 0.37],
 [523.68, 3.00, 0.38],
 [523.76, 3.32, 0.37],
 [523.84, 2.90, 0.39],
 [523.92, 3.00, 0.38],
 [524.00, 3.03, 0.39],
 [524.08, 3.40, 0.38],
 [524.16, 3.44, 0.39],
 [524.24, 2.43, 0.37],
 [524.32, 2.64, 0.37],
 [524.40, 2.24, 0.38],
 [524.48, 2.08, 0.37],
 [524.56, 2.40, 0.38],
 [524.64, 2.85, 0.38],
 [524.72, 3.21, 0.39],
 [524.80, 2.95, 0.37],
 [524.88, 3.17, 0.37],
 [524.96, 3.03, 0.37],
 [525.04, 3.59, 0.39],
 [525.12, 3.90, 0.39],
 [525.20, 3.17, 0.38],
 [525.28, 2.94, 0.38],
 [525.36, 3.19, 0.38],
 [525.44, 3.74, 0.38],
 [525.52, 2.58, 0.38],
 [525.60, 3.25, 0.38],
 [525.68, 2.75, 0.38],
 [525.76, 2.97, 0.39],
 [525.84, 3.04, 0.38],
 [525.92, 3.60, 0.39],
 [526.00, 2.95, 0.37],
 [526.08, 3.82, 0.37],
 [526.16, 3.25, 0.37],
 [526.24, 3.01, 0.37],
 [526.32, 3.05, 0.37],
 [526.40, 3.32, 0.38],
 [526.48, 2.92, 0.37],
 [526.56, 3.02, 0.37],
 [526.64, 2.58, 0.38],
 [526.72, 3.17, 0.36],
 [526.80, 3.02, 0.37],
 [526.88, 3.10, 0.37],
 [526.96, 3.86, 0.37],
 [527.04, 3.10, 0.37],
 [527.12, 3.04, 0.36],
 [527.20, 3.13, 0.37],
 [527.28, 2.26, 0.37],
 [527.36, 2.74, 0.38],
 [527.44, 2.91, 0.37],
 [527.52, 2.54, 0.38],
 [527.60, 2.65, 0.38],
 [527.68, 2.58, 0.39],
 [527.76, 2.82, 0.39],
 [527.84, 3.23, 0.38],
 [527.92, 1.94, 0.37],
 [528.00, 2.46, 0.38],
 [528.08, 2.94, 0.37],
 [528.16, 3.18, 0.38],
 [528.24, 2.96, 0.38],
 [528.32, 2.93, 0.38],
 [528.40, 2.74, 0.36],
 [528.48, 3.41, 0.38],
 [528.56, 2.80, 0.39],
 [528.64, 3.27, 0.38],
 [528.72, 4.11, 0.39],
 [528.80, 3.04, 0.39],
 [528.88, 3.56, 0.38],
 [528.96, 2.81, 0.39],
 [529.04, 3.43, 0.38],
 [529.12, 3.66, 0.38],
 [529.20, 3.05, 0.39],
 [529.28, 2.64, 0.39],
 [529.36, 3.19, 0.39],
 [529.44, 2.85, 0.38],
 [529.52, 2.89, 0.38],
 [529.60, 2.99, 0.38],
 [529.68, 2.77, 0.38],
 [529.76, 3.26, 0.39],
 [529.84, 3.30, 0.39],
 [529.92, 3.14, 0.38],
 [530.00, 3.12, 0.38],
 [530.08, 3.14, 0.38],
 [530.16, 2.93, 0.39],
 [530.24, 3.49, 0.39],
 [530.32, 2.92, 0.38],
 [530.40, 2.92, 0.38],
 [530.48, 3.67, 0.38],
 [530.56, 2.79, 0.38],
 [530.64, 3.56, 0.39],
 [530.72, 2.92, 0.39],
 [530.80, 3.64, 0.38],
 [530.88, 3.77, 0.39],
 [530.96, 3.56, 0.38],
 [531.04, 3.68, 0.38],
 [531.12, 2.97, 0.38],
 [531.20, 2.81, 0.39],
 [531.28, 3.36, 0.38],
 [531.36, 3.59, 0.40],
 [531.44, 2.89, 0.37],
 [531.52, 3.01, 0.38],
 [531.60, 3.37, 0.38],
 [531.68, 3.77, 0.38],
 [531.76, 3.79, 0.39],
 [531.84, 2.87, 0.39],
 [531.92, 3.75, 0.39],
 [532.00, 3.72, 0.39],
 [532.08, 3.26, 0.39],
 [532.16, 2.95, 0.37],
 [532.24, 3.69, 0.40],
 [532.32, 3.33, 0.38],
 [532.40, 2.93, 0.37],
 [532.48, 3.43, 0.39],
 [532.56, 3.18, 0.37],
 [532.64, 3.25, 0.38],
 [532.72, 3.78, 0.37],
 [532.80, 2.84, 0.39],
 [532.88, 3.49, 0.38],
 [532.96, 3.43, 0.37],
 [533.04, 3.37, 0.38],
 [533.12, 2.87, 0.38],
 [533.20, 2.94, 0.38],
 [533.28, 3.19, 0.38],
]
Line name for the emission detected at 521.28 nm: Hbeta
